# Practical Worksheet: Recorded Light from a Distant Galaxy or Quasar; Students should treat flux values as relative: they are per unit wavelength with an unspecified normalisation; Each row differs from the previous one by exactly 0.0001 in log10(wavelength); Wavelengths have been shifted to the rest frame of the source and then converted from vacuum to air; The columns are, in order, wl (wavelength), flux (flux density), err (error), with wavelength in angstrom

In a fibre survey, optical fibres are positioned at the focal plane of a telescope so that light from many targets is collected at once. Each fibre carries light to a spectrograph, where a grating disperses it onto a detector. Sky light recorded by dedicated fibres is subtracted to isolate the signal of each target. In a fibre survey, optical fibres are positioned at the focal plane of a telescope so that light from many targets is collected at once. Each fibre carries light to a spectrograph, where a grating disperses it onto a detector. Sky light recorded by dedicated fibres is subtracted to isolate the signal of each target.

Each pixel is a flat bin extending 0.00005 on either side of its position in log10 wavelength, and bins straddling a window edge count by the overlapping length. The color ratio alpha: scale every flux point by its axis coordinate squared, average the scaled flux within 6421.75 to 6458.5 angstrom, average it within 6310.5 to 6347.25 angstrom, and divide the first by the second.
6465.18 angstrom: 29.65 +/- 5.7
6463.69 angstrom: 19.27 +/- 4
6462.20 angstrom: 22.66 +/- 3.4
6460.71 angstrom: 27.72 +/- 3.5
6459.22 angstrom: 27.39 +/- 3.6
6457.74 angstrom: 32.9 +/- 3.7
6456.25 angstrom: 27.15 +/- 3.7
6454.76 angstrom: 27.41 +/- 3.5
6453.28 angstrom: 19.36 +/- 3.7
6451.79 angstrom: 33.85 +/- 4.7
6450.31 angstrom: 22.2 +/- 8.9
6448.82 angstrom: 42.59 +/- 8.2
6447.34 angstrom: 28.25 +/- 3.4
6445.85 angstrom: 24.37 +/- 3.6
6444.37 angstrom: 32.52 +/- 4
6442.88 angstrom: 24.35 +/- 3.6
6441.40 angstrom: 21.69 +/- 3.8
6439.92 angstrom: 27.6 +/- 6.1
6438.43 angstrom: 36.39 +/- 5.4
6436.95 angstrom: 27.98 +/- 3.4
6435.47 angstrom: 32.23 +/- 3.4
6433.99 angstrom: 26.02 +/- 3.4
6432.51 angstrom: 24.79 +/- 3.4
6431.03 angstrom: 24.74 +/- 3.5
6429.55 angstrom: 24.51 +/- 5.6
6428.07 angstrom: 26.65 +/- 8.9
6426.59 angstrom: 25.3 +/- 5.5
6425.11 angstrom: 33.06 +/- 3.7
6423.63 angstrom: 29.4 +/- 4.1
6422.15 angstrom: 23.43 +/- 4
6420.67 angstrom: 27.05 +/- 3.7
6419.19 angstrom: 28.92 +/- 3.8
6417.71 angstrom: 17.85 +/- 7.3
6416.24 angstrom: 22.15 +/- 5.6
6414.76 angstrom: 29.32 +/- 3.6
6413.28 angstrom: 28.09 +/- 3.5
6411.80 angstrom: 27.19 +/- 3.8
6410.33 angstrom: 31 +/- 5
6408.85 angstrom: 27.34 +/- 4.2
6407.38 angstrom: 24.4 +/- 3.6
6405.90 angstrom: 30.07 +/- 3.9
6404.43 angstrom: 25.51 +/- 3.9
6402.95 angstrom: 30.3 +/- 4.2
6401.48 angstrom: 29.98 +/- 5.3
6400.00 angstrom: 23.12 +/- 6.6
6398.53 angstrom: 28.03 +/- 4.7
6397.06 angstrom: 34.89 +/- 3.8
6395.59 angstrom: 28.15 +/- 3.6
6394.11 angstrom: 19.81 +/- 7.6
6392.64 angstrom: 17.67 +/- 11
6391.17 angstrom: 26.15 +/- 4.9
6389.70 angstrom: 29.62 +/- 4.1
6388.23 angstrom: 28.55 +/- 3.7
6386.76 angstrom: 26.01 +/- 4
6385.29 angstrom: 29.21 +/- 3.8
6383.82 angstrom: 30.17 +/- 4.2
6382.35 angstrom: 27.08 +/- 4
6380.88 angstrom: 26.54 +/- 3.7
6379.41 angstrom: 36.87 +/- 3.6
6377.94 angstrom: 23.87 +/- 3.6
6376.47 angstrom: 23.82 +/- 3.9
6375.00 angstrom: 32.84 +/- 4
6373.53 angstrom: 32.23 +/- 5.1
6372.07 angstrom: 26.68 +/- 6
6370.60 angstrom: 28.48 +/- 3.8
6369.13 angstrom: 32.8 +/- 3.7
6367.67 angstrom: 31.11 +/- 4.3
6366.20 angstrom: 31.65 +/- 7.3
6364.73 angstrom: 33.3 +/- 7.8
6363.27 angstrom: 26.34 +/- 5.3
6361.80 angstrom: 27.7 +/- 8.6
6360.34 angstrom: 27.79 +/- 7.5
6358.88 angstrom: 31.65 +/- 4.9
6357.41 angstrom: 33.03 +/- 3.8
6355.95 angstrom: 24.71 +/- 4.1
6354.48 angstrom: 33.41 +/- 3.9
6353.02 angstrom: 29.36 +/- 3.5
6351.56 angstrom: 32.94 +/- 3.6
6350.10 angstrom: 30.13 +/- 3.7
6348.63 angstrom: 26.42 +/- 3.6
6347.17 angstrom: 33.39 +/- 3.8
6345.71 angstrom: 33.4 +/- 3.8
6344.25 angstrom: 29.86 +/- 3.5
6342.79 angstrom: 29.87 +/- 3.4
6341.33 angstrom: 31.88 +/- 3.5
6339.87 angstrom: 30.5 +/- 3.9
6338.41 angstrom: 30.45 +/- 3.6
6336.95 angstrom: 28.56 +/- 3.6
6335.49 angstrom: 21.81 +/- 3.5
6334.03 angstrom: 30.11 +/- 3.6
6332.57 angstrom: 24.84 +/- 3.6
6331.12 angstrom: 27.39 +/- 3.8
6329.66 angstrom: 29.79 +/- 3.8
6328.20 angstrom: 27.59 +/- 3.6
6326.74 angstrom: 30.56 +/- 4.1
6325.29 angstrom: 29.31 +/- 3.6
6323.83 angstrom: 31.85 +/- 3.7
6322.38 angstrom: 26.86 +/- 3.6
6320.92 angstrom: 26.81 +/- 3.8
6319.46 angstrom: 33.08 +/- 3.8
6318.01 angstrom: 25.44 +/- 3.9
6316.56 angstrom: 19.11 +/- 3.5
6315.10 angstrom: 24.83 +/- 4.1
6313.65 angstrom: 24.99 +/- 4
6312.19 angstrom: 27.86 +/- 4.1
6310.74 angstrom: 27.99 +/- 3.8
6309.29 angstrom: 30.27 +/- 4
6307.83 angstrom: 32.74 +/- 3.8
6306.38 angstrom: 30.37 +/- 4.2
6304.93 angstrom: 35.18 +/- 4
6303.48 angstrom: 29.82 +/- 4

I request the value 1.0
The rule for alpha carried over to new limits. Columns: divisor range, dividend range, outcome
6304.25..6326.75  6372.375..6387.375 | 1.03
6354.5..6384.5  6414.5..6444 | 0.92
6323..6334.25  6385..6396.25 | 0.90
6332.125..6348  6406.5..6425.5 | 0.93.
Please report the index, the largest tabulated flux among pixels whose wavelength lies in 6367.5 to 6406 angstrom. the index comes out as 36.87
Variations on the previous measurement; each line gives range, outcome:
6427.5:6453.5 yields 42.59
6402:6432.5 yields 33.06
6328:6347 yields 33.4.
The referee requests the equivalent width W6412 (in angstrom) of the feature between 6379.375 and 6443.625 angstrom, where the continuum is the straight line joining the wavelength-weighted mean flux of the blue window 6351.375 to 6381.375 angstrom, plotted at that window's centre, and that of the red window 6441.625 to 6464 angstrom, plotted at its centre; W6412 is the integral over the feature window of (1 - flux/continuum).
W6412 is 3.3 angstrom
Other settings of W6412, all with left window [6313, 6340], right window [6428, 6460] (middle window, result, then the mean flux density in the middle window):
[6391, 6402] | 0.8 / 25.9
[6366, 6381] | -1.1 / 29.8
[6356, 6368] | -1.0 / 30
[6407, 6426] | 0.7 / 26.9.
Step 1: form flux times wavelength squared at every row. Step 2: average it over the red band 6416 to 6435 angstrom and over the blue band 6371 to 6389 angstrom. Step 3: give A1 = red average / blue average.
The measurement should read 0.92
